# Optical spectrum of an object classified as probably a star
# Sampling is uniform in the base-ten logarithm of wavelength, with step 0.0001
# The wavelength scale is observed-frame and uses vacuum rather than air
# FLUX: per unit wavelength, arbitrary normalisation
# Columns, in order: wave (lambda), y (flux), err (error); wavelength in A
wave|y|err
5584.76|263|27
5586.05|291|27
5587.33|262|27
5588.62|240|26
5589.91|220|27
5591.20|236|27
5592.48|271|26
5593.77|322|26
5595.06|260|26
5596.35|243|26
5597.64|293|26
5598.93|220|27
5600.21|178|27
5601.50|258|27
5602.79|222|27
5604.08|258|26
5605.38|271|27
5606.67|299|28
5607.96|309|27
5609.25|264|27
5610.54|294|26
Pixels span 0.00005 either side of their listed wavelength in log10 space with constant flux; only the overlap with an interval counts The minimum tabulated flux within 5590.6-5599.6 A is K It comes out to 220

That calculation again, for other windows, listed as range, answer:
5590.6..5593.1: 236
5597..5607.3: 178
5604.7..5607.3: 271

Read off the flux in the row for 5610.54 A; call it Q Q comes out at 294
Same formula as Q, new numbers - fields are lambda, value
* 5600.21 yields 178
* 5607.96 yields 309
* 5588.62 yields 240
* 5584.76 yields 263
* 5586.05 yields 291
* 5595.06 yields 260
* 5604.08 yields 258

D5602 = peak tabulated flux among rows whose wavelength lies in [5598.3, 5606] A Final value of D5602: 271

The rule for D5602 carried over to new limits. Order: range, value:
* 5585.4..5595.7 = 322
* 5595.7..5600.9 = 293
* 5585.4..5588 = 291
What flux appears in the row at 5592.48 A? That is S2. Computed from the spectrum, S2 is 271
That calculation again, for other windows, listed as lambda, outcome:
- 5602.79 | 222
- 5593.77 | 322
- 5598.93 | 220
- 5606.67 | 299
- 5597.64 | 293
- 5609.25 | 264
